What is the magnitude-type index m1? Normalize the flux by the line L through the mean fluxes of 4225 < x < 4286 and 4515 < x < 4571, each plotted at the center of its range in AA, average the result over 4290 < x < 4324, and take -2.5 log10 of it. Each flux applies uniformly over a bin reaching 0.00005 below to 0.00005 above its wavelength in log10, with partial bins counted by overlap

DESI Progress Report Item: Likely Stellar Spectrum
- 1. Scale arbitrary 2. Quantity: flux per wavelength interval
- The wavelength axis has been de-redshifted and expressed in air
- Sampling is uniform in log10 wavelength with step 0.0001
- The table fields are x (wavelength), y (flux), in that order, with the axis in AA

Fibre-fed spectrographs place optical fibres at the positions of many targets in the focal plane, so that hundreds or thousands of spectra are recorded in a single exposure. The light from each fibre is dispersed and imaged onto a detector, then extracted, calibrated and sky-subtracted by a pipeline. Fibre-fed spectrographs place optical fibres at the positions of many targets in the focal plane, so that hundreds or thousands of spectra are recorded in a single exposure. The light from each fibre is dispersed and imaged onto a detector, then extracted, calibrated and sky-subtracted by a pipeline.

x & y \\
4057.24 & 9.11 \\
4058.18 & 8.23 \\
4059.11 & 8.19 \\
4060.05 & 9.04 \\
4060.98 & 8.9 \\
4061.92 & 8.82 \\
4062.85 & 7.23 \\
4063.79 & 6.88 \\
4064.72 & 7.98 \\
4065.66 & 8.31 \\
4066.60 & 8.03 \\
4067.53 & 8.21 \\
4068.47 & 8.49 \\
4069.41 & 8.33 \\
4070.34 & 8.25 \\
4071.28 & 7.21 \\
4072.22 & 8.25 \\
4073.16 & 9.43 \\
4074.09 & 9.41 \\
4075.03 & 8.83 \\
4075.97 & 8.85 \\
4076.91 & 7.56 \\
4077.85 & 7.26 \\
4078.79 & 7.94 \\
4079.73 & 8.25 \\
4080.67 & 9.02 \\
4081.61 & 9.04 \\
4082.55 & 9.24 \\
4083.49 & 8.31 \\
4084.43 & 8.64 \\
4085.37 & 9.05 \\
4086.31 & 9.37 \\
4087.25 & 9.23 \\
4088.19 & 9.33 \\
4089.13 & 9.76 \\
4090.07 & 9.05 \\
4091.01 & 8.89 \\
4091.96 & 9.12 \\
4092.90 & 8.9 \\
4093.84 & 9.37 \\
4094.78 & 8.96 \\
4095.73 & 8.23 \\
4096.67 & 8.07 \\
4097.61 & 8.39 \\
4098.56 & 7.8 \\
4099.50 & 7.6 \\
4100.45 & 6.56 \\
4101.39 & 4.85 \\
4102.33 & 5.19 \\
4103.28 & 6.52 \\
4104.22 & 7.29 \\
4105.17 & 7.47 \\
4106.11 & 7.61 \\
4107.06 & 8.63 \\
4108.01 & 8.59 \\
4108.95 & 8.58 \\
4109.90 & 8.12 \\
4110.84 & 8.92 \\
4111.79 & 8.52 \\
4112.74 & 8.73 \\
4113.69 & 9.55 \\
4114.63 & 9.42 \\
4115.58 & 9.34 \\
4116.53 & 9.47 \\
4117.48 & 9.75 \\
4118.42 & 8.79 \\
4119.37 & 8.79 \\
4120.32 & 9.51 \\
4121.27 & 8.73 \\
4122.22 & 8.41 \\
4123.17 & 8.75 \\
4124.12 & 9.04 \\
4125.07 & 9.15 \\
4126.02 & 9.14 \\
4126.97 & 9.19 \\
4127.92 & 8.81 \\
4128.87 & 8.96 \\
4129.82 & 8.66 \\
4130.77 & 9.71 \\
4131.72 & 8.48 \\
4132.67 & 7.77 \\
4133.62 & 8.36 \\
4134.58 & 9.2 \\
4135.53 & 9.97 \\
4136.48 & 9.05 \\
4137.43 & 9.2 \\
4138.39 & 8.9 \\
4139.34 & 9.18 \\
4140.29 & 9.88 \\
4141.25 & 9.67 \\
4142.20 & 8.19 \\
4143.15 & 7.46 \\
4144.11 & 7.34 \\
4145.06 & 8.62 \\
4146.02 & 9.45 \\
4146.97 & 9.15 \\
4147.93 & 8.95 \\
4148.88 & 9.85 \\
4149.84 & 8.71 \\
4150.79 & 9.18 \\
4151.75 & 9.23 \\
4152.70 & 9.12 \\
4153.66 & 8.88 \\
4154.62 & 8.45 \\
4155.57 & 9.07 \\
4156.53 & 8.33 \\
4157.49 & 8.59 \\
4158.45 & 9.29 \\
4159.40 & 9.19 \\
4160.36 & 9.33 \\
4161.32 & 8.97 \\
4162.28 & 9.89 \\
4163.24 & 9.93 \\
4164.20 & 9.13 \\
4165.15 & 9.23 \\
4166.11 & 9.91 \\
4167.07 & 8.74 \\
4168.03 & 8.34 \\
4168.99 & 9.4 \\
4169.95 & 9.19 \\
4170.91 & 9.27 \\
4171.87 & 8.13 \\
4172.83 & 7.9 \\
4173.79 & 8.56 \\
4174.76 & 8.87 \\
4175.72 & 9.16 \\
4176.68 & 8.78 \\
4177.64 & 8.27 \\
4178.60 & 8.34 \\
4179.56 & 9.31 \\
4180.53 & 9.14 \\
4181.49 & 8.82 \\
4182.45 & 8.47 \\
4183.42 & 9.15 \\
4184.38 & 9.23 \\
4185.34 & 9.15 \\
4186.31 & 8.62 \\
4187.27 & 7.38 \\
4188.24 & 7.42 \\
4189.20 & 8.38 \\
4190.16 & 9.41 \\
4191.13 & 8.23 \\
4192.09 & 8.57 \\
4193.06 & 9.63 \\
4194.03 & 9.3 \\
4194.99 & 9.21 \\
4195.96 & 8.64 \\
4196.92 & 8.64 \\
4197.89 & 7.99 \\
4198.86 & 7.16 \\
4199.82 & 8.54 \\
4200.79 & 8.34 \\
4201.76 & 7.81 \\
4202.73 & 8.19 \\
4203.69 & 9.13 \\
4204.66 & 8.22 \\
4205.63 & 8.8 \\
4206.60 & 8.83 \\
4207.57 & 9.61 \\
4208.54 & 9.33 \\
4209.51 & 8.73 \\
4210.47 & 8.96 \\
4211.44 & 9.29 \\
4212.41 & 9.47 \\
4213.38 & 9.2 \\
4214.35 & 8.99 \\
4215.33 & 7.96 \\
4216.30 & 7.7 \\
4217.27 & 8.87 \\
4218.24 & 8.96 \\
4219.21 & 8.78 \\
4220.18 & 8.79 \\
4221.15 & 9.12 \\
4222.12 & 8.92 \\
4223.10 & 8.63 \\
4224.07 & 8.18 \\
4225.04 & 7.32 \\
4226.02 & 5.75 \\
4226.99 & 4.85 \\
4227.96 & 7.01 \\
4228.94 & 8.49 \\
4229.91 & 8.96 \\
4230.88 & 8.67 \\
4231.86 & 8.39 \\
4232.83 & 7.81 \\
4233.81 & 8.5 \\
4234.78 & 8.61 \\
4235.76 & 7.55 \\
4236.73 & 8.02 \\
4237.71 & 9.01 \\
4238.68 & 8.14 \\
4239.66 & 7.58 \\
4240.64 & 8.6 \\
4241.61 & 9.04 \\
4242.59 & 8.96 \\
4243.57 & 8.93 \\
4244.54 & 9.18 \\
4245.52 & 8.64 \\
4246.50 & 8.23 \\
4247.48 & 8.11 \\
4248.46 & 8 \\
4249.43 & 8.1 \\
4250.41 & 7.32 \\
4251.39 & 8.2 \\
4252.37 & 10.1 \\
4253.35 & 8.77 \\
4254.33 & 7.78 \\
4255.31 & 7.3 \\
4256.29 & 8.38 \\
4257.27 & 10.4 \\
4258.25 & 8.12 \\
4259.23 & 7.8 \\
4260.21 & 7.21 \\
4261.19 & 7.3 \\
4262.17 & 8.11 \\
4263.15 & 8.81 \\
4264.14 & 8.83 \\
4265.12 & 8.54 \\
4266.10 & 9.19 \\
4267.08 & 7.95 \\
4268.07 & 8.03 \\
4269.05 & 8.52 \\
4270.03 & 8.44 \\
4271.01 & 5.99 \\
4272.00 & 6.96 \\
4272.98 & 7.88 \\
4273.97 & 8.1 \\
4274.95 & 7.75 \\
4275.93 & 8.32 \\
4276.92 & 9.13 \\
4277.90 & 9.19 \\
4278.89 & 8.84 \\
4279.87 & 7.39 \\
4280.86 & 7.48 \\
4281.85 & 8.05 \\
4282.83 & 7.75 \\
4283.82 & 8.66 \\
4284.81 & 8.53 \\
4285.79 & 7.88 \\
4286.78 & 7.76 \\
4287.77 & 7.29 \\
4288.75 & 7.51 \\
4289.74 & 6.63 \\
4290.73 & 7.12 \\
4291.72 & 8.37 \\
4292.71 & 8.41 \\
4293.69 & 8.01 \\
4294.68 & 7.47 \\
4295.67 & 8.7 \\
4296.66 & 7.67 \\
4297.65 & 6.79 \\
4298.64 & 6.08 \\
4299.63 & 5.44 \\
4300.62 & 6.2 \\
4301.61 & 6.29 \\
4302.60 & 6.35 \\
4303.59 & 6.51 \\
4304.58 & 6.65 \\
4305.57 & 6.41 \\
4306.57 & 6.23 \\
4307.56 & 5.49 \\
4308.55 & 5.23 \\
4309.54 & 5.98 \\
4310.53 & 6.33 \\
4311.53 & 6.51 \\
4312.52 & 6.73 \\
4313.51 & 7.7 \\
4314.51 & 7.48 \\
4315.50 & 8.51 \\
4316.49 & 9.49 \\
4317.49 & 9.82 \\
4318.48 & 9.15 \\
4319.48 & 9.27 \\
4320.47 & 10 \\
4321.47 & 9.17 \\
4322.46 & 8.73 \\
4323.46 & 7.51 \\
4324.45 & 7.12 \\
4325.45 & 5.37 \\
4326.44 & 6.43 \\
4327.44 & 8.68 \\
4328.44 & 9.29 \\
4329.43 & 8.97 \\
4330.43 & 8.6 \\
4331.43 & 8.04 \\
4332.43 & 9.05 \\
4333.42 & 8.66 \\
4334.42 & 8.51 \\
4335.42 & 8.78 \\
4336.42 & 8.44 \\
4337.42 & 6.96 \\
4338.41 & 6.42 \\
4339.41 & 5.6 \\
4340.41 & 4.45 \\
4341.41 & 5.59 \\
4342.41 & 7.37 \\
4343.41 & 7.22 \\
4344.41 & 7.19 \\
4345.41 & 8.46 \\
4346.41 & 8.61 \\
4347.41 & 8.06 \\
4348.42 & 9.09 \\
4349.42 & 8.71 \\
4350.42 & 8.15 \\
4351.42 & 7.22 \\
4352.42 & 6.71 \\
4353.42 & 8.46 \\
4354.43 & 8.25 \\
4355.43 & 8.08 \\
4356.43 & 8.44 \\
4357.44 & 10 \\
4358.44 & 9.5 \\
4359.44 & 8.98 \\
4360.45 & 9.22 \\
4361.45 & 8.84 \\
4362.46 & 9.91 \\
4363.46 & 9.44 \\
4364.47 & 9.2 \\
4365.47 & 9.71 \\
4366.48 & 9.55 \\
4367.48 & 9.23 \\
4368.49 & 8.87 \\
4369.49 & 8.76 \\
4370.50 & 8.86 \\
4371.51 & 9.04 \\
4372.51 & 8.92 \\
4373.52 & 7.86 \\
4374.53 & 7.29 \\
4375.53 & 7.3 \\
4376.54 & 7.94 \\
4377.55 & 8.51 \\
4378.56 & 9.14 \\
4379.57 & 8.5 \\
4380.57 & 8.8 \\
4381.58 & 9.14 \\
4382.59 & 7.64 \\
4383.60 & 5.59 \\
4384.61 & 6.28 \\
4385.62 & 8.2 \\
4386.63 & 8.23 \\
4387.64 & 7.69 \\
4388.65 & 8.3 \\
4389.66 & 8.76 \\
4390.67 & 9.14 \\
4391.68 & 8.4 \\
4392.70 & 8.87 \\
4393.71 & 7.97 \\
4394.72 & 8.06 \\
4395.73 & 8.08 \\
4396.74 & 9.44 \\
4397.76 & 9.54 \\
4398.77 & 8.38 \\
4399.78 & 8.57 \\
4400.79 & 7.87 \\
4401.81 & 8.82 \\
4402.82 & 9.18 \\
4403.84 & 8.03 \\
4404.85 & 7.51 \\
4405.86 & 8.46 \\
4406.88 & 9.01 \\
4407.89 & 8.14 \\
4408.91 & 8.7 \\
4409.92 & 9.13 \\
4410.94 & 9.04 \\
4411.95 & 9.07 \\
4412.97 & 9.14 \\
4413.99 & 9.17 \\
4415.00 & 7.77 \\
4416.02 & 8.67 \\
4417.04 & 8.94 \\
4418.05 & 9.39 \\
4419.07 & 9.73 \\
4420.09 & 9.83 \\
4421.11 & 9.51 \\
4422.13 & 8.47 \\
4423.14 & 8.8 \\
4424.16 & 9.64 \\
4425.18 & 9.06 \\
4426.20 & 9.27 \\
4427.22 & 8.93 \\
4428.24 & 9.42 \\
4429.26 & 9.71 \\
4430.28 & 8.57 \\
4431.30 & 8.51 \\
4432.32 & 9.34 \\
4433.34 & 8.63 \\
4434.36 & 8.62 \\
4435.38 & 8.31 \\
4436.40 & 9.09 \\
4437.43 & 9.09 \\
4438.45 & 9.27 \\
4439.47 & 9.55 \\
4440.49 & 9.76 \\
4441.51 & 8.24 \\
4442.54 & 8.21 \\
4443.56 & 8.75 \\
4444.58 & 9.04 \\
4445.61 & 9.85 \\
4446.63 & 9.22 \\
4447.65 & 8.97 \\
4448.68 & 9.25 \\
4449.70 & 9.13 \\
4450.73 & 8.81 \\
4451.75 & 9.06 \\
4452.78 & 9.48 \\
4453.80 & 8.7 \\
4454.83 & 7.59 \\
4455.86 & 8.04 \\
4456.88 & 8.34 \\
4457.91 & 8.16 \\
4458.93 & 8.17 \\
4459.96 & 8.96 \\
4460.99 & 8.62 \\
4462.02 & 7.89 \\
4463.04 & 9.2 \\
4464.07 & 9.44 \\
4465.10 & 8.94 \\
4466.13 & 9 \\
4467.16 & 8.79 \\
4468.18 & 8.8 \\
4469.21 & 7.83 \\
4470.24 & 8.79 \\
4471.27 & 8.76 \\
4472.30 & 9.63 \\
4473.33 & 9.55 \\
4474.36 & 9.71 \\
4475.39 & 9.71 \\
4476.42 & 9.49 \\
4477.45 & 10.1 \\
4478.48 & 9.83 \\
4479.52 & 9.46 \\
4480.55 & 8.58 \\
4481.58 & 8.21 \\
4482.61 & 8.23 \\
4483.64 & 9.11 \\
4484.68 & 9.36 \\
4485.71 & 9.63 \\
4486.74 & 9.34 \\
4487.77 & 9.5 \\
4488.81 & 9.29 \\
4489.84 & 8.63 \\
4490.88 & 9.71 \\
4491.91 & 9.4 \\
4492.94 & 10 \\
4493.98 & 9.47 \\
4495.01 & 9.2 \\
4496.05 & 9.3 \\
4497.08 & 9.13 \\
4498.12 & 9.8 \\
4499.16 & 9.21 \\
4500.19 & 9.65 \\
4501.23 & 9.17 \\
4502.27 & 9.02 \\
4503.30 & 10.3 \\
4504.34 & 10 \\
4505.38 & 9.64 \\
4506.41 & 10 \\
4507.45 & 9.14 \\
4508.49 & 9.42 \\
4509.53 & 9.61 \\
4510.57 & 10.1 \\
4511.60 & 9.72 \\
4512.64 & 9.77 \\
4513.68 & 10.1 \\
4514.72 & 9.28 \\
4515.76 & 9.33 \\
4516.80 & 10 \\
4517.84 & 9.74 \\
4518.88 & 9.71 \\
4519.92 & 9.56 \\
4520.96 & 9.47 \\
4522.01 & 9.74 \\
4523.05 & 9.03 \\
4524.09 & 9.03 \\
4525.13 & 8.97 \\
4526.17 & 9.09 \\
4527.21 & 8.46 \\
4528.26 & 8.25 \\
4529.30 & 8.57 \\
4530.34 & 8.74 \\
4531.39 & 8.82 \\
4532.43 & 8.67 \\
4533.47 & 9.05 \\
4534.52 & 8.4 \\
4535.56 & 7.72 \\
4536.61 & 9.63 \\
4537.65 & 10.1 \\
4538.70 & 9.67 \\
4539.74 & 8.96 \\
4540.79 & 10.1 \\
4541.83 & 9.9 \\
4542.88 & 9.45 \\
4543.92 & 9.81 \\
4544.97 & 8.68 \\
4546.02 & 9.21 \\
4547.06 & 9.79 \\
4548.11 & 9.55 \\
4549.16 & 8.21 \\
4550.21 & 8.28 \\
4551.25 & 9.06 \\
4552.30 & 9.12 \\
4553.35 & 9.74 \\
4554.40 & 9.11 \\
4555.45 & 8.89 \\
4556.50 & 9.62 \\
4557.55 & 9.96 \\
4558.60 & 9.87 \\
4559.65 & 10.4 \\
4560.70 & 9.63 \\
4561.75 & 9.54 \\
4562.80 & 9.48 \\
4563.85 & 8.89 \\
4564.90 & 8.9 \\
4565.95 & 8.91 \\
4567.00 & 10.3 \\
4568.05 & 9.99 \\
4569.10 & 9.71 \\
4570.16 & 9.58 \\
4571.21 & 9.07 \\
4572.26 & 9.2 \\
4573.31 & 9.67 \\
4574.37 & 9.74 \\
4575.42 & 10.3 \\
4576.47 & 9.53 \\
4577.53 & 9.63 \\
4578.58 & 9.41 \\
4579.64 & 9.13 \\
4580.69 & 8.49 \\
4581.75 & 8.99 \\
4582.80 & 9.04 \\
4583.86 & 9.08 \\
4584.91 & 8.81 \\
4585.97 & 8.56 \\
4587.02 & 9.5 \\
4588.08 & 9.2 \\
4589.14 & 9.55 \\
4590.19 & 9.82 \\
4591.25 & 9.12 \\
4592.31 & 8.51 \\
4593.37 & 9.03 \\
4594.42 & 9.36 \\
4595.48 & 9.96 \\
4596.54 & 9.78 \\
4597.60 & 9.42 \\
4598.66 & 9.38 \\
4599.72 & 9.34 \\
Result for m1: 0.13 mag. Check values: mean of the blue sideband 8.16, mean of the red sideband 9.29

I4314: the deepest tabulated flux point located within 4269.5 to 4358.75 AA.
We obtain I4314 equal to 4.45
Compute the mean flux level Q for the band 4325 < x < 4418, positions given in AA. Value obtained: 8.32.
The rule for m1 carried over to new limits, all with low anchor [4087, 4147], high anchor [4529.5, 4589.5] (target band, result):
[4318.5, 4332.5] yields 0.08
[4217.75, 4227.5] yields 0.11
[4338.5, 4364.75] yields 0.12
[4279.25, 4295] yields 0.14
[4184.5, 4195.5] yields 0.01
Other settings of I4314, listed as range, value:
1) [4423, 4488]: 7.59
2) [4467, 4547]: 7.72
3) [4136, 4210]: 7.16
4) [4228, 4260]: 7.3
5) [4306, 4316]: 5.23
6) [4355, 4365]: 8.08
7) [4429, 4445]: 8.21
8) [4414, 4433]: 7.77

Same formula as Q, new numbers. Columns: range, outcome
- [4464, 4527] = 9.37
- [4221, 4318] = 7.83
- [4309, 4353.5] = 7.83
